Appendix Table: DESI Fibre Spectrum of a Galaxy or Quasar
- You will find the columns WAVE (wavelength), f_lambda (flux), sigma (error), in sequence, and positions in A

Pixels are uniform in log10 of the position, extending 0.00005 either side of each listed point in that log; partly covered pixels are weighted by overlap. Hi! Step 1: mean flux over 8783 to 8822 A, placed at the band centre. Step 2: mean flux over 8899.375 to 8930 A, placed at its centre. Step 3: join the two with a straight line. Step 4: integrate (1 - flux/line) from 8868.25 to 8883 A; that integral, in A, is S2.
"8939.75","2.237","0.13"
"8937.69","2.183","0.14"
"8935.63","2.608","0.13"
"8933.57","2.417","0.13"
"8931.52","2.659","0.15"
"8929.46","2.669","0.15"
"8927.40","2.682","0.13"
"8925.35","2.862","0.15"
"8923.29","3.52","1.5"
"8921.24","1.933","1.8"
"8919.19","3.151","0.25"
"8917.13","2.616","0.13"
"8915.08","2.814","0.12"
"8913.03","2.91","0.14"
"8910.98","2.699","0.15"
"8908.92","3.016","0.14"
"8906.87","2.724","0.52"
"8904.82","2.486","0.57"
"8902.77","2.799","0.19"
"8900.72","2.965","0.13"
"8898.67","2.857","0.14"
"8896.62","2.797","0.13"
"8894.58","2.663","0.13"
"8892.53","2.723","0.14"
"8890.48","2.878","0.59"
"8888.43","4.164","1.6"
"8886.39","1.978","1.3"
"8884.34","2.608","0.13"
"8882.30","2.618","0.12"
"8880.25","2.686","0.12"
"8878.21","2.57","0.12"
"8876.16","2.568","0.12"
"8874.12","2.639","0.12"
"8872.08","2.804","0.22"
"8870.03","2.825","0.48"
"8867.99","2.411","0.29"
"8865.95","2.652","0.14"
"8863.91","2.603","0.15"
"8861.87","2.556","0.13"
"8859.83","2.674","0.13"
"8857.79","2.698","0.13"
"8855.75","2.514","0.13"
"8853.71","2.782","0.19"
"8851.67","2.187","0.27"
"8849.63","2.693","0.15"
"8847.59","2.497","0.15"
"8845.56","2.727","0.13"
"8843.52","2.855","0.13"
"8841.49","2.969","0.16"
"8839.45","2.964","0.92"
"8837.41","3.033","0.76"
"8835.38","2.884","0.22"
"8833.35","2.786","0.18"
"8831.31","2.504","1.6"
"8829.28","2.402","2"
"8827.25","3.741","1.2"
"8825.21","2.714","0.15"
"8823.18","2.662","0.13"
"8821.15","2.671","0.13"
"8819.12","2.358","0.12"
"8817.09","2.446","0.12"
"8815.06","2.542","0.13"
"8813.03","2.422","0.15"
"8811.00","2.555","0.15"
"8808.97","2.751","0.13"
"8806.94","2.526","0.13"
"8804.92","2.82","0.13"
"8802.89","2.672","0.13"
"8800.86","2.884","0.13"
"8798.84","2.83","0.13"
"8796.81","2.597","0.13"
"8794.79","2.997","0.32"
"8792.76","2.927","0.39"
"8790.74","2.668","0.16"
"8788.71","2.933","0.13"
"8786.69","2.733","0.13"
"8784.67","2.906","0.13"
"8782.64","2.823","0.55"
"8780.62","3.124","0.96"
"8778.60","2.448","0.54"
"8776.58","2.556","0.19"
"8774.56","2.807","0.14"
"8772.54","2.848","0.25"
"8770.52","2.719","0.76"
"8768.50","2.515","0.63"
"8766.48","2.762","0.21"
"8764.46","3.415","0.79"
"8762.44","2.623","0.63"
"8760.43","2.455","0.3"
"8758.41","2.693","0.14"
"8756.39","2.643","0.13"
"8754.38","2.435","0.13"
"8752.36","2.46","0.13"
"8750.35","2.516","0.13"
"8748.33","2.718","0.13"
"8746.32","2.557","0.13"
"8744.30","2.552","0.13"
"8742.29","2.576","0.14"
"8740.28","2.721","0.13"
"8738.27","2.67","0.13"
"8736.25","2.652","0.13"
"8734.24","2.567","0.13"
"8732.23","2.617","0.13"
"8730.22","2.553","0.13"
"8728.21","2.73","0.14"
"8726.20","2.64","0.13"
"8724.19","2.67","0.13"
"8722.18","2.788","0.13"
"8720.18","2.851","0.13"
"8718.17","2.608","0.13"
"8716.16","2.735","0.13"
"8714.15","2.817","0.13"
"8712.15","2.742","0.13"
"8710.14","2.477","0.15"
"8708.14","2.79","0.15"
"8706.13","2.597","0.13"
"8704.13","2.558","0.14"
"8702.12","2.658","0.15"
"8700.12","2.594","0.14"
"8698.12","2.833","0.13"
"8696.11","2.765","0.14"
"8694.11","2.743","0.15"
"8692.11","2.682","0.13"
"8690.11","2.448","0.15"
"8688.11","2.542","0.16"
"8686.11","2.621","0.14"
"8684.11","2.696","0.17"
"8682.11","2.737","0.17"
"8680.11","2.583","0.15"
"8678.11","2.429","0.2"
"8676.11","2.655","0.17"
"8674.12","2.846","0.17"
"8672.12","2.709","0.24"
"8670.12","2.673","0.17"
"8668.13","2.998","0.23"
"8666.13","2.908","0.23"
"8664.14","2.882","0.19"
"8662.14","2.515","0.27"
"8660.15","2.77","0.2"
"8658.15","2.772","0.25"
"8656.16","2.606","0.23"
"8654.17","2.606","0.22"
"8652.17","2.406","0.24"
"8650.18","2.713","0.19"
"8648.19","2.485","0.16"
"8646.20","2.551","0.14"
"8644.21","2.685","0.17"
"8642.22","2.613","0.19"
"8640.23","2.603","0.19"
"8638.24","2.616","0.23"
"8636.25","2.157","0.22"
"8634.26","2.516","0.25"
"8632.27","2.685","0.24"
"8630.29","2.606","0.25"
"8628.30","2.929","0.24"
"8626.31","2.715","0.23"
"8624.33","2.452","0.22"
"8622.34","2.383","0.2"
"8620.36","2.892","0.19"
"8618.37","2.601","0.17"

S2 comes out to 0.5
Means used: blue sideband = 2.7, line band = 2.66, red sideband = 2.79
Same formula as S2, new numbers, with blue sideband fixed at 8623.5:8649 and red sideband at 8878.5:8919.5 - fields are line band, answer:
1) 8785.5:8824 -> 0.5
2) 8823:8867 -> 0.3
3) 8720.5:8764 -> 0.8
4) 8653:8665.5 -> -0.4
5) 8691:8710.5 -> -0.3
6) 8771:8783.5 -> -0.3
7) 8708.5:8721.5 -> -0.3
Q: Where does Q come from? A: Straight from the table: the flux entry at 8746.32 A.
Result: 2.557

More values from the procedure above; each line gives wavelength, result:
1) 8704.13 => 2.558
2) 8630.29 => 2.606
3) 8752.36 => 2.46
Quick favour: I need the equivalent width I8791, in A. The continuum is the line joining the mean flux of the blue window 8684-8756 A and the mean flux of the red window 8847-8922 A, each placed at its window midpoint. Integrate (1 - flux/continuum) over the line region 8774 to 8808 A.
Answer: -1.42 A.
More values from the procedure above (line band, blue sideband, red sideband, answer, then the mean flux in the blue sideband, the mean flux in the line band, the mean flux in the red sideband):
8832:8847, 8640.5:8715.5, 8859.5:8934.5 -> -0.8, 2.67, 2.87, 2.74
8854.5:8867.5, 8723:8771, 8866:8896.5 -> 0.5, 2.64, 2.61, 2.72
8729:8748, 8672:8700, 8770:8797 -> 0.9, 2.66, 2.61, 2.8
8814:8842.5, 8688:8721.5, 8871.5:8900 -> -0.3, 2.68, 2.76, 2.76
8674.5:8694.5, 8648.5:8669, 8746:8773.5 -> 0.6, 2.71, 2.62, 2.67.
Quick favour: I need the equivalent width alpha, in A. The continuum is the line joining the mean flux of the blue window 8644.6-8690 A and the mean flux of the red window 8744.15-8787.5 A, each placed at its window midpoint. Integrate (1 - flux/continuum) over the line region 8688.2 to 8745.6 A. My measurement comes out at 0.4 A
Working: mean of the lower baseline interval 2.66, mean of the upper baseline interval 2.7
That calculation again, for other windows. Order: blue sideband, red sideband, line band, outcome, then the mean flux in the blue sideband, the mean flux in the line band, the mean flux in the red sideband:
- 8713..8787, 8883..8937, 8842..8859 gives 0.7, 2.69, 2.63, 2.77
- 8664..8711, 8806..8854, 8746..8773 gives 0.2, 2.68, 2.67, 2.69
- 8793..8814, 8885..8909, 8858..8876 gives 0.9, 2.71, 2.64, 2.83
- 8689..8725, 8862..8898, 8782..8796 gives -0.8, 2.69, 2.85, 2.71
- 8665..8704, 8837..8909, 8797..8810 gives -0.1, 2.69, 2.74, 2.72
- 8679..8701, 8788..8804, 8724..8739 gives 0.5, 2.66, 2.63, 2.81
